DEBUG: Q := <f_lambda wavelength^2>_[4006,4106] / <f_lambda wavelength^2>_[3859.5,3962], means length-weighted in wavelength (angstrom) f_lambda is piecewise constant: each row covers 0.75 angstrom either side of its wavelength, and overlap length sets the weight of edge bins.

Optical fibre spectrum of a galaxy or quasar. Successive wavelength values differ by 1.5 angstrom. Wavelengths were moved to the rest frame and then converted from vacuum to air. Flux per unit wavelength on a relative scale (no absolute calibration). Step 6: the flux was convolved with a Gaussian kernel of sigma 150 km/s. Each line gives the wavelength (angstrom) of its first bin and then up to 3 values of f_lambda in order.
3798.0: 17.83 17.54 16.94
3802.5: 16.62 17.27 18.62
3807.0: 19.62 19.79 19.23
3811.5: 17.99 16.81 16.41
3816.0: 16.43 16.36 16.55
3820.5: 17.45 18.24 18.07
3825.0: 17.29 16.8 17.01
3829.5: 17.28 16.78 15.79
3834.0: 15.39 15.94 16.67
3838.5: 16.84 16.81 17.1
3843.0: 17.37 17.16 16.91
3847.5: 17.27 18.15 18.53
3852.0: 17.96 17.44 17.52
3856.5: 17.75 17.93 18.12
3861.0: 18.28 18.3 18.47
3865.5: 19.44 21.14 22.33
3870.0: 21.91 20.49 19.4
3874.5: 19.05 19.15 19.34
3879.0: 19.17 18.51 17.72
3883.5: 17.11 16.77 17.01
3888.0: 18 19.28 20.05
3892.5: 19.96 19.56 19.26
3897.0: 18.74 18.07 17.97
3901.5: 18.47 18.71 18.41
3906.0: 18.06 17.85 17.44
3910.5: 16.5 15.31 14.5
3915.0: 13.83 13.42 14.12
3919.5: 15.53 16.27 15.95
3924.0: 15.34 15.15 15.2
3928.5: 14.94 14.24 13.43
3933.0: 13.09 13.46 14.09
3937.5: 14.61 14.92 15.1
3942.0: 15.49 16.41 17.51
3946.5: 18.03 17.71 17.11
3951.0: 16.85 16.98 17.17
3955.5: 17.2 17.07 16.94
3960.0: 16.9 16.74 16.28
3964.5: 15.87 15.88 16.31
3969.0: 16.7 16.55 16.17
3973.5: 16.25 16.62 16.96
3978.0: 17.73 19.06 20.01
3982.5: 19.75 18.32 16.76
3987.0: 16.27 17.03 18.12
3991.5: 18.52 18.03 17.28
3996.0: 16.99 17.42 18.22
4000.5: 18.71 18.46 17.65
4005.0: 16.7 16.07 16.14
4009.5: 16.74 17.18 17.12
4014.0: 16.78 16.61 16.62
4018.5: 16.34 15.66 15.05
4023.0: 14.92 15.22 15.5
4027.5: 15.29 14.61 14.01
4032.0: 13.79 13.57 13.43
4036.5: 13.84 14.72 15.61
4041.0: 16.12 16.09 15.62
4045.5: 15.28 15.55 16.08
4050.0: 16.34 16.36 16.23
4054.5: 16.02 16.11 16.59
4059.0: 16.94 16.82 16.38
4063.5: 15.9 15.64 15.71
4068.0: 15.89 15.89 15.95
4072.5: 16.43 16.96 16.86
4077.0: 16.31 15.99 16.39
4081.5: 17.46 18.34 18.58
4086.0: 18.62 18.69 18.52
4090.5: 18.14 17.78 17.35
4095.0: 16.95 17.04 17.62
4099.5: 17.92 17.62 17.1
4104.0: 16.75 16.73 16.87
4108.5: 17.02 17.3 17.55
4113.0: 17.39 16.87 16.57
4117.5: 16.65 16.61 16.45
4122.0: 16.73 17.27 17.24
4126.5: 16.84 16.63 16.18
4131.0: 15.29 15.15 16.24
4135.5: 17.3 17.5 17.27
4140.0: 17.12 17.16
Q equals 1.02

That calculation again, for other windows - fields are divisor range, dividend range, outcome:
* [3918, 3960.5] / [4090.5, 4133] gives 1.17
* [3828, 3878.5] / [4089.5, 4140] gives 1.07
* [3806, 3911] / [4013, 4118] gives 1.01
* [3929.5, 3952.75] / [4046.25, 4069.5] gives 1.10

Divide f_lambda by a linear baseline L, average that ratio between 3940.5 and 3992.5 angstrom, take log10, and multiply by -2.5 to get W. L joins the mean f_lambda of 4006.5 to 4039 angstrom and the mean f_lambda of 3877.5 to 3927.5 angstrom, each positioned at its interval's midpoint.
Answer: -0.06 mag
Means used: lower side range 17.2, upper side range 15.4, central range 17.1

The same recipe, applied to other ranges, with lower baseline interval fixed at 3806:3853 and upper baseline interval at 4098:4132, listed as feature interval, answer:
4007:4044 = 0.10 mag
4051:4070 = 0.05 mag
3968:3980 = 0.01 mag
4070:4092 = -0.03 mag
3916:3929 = 0.14 mag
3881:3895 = -0.07 mag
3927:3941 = 0.20 mag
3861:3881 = -0.15 mag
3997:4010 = -0.02 mag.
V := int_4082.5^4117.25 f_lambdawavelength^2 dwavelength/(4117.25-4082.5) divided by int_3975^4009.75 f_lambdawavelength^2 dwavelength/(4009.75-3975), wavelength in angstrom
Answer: 1.0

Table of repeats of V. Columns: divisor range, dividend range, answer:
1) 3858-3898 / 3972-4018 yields 0.97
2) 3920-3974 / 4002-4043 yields 1.02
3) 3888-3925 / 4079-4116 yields 1.12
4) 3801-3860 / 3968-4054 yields 1.04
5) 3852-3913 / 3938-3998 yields 0.96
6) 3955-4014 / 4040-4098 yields 1.01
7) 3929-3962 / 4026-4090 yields 1.07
